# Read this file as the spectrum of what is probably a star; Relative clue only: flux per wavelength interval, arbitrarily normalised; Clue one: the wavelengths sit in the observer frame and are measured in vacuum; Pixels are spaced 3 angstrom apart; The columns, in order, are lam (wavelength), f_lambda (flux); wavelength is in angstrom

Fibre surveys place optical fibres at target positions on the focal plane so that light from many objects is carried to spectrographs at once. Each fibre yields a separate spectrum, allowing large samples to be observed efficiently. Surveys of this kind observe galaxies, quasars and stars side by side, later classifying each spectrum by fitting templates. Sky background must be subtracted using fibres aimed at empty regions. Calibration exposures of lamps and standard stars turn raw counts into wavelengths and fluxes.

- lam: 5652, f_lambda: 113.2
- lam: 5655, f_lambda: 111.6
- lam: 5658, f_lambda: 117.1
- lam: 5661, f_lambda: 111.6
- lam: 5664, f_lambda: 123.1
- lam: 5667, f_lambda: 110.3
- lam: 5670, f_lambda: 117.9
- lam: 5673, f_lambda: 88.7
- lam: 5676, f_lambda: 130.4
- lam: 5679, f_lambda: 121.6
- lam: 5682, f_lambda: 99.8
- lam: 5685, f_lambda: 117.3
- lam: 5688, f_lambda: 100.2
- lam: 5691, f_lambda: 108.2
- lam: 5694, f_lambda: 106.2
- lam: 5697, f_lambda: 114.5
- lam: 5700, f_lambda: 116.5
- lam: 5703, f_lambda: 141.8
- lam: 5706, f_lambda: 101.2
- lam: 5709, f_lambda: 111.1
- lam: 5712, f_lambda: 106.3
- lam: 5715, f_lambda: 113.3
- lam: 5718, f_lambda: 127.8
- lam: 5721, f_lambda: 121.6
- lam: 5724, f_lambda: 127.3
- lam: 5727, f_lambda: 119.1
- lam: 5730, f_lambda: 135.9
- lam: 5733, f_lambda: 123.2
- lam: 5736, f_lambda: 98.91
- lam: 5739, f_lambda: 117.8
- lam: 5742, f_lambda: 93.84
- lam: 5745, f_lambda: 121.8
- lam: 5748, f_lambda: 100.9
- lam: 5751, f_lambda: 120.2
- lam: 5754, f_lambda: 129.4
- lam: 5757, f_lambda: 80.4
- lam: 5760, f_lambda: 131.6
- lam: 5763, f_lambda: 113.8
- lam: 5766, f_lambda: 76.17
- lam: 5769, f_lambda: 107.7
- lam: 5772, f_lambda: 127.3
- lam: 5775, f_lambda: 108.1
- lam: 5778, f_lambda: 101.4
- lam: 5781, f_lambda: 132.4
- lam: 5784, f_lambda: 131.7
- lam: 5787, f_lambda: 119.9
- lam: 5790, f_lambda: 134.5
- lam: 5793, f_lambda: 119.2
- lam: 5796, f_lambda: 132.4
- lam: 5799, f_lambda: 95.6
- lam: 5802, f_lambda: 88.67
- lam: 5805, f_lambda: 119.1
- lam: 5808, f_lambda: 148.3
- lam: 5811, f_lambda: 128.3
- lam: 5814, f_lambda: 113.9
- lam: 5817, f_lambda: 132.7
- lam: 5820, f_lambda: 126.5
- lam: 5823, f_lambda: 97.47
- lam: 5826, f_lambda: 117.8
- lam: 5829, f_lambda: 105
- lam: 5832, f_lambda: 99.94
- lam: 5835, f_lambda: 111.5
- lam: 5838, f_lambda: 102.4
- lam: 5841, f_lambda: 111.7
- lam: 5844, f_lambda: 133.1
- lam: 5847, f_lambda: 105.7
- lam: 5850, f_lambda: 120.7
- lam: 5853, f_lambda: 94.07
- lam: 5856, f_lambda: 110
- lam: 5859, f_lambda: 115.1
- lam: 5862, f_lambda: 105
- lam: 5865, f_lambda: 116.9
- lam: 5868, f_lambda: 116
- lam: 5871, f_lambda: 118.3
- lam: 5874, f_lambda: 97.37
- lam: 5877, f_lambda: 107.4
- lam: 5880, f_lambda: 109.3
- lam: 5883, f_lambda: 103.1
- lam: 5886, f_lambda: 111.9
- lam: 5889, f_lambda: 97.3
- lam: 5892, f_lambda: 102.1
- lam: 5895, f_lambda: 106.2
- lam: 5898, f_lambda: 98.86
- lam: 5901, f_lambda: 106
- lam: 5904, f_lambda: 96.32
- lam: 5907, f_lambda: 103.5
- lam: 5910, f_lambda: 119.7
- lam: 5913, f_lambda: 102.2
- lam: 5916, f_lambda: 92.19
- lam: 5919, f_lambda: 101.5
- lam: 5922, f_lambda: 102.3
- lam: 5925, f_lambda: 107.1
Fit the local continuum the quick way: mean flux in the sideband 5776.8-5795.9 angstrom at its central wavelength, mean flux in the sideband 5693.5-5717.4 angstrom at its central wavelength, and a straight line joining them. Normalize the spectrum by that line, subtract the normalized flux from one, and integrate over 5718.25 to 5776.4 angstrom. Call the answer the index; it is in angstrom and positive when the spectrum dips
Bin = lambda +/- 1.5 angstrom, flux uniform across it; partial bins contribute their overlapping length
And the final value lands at 2.8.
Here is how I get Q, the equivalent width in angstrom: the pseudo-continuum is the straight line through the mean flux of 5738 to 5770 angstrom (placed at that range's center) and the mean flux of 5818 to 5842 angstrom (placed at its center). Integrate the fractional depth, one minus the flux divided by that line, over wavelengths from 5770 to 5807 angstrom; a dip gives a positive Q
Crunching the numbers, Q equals -3.0 angstrom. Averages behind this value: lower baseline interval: 108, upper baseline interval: 109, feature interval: 118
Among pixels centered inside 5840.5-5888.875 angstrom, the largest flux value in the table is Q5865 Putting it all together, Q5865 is 133.1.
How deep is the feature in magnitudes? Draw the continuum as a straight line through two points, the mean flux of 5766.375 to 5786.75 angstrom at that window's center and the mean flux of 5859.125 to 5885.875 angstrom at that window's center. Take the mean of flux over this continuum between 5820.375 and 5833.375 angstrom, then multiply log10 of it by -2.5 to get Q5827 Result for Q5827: 0.06 mag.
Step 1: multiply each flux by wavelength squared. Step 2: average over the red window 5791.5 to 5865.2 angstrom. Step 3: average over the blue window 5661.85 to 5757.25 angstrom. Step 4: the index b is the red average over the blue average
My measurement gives 1.04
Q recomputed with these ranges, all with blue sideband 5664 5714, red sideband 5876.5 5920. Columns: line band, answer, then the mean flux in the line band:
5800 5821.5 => -2.91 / 122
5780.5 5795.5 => -2.67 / 128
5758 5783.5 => -0.81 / 112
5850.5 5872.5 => -1.24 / 111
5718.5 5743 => -1.65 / 118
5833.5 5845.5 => -0.96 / 115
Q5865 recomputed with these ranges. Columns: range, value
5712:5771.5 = 135.9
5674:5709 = 141.8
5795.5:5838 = 148.3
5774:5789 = 132.4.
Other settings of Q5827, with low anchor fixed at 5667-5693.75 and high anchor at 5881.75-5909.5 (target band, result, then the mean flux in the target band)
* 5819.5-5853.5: -0.05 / 111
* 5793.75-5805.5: -0.02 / 109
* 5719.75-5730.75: -0.15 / 125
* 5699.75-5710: -0.08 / 118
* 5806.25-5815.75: -0.22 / 130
